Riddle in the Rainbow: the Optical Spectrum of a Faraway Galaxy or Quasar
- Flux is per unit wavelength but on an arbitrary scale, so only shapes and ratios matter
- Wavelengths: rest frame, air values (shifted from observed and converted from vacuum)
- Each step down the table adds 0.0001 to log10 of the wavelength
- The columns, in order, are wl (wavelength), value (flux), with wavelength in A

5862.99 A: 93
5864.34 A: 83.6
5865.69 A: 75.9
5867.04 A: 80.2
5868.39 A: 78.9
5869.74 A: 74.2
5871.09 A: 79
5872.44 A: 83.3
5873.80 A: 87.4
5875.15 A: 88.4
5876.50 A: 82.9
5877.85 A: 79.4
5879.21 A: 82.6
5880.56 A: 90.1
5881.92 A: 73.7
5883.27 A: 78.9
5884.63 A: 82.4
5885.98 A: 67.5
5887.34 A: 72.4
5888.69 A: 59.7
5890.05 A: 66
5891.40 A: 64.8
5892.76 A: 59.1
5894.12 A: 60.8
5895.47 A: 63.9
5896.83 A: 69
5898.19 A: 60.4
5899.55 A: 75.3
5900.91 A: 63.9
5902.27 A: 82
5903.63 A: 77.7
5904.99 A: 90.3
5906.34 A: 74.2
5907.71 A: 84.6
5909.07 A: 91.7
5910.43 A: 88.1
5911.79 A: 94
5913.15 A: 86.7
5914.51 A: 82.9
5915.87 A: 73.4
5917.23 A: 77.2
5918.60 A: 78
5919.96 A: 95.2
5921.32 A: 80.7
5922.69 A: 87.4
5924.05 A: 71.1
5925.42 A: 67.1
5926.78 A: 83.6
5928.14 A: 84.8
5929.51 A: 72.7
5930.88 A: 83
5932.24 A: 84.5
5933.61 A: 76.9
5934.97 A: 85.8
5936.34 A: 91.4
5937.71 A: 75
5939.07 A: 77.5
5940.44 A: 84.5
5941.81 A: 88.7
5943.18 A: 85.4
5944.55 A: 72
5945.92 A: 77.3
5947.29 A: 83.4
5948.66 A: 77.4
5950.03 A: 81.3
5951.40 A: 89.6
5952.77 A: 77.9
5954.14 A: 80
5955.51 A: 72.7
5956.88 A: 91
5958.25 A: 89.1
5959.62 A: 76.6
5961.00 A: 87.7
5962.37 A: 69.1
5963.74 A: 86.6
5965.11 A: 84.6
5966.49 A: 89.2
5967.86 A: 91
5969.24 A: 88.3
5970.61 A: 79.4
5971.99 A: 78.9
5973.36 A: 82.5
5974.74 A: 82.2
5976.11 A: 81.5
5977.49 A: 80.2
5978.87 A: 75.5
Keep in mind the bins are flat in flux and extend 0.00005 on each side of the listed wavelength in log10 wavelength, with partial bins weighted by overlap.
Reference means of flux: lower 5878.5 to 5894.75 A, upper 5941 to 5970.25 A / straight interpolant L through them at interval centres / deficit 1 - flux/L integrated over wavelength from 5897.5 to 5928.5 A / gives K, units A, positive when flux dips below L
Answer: -1.87 A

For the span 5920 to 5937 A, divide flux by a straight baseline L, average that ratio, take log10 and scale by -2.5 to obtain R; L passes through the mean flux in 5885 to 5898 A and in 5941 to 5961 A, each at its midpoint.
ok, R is -0.08 mag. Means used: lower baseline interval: 65.1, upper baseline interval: 81.8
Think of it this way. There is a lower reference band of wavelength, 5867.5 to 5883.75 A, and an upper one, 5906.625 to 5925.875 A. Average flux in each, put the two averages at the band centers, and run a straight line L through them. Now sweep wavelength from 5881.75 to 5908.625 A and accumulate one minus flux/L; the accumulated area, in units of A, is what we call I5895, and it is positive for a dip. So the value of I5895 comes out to 3.5 A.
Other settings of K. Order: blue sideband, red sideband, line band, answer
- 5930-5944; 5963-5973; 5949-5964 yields 0.5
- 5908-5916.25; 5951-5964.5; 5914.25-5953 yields 1.6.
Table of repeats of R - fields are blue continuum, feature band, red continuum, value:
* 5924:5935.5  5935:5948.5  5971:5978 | -0.03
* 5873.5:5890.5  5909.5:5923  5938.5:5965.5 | -0.06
